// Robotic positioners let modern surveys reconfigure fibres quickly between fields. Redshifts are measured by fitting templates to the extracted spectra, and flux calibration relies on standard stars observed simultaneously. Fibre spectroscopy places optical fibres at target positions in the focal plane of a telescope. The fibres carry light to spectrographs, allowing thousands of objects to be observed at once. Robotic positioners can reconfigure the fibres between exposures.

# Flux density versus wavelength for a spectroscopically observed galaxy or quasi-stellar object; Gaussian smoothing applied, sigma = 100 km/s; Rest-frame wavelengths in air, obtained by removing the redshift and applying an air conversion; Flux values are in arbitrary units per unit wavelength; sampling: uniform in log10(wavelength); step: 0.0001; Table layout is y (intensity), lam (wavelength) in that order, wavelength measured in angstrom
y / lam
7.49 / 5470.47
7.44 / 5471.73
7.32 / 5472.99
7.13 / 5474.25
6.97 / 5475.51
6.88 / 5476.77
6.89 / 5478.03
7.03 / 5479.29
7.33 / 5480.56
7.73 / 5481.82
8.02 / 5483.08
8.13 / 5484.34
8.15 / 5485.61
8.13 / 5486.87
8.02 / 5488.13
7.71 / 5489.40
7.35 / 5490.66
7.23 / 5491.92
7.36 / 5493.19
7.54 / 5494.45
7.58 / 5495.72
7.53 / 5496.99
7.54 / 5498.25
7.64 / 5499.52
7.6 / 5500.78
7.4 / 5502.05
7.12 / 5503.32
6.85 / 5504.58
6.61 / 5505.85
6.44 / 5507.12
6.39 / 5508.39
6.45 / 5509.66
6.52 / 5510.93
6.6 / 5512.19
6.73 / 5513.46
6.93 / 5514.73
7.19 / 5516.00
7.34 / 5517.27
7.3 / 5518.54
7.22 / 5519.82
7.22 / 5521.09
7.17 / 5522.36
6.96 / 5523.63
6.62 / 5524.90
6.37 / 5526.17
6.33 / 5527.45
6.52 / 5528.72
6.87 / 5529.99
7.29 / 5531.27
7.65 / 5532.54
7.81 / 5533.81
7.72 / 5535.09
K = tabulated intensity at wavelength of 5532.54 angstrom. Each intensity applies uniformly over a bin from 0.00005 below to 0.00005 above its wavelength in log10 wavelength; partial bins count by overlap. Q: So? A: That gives 7.65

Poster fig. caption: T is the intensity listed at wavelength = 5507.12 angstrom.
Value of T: 6.44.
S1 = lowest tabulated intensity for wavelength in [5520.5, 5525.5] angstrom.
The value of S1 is 6.62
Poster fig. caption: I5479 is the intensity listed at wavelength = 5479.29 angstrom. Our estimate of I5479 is 7.03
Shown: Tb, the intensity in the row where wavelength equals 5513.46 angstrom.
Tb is 6.73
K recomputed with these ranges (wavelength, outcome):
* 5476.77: 6.88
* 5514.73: 6.93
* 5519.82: 7.22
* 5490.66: 7.35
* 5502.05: 7.4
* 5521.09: 7.22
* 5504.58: 6.85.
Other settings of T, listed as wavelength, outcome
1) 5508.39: 6.39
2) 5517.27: 7.34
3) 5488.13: 8.02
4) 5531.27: 7.29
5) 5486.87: 8.13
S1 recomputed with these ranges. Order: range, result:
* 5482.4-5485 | 8.02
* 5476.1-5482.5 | 6.88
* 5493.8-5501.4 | 7.53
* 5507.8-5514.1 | 6.39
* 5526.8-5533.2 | 6.33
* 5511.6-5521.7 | 6.6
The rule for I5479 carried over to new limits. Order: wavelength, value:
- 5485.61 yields 8.15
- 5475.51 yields 6.97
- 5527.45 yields 6.33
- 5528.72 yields 6.52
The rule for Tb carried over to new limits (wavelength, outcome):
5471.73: 7.44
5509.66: 6.45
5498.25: 7.54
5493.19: 7.36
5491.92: 7.23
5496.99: 7.53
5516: 7.19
